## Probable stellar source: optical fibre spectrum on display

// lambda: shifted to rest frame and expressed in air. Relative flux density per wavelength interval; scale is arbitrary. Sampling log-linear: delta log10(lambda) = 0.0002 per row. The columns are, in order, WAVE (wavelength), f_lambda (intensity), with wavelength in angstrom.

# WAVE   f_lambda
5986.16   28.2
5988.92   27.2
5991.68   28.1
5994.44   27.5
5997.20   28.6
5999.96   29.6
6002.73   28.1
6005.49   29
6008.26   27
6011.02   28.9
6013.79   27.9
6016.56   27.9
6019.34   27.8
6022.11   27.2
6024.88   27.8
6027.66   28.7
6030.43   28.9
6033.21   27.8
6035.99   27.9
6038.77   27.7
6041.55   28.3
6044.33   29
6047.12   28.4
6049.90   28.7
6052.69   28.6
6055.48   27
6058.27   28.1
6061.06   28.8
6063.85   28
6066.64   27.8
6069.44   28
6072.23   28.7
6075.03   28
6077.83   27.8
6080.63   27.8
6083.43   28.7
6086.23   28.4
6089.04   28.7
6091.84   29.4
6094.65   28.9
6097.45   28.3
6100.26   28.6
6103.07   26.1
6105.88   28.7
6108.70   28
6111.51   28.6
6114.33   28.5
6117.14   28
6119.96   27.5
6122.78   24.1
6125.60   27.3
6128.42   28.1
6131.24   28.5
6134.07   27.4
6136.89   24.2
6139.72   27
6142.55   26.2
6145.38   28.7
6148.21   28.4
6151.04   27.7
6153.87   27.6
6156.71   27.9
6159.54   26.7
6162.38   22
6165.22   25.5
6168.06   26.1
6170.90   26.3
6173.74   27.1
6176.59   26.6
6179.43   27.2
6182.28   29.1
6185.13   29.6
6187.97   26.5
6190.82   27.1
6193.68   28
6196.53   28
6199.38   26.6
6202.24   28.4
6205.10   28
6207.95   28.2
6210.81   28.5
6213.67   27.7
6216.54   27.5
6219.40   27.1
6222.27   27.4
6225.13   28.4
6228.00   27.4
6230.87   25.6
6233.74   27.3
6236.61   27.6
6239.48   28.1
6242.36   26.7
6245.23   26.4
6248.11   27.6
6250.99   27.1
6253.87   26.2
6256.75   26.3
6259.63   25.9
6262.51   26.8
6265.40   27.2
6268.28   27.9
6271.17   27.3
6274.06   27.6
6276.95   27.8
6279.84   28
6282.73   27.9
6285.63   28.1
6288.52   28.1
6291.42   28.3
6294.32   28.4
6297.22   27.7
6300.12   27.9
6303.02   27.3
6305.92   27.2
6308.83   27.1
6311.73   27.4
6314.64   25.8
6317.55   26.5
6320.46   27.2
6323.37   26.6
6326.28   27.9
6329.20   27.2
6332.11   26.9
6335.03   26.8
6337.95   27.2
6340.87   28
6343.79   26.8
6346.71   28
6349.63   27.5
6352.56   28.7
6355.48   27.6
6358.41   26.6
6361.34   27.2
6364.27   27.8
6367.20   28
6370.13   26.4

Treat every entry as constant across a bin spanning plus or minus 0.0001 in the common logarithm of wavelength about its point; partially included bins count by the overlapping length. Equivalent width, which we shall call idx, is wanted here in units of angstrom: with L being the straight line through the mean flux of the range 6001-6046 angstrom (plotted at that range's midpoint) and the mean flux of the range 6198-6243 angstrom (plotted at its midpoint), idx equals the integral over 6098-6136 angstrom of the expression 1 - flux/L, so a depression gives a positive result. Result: 0.3 angstrom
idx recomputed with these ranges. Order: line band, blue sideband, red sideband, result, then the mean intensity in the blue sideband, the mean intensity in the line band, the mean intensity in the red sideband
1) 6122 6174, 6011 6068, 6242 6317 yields 2.00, 28.1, 26.7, 27.3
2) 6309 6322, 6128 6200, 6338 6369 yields 0.34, 27.1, 26.8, 27.6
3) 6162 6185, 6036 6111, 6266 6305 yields 1.18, 28.2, 26.6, 27.8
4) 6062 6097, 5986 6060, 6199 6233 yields -0.47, 28.1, 28.4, 27.6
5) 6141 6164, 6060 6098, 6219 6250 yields 0.79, 28.4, 26.9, 27.2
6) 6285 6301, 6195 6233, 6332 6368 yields -0.33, 27.6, 28.1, 27.5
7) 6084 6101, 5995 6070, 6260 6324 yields -0.42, 28.2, 28.7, 27.4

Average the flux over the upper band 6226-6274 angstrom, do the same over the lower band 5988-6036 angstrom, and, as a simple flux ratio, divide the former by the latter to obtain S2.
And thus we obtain 0.96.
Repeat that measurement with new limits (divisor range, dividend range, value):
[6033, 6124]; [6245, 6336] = 0.97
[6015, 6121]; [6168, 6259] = 0.97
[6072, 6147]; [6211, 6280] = 0.98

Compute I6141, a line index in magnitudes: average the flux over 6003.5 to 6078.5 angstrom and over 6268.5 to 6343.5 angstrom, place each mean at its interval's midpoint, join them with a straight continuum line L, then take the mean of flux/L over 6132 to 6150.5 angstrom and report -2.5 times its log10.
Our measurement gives 0.03 mag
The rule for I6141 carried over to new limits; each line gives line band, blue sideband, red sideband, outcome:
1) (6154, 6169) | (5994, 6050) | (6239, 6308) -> 0.080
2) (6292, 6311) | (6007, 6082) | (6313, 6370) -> -0.010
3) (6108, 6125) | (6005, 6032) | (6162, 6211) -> 0.007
